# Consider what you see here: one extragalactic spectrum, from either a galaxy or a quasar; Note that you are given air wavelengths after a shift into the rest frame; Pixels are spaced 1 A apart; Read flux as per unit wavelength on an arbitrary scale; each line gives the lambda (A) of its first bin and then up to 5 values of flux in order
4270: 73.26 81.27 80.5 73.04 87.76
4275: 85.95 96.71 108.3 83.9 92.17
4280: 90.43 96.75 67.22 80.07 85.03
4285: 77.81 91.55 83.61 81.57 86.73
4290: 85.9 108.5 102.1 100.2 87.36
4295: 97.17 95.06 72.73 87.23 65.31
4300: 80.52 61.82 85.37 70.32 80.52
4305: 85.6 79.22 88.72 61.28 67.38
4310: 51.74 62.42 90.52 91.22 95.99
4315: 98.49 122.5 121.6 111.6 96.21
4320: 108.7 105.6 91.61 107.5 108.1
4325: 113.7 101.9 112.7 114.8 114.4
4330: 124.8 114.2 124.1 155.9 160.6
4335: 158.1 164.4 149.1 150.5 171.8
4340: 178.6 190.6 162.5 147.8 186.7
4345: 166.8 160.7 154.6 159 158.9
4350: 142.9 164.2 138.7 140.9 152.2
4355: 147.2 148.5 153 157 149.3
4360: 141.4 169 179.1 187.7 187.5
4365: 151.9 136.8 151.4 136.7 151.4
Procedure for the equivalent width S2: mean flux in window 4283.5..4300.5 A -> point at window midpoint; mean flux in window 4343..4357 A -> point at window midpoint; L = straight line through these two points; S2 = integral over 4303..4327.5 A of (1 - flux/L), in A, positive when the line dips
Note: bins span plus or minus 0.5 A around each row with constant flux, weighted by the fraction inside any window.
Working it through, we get 4.6 A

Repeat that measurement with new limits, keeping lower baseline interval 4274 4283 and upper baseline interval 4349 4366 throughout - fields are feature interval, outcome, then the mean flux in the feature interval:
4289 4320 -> 6.69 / 87.2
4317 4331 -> 2.05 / 109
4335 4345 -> -1.76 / 166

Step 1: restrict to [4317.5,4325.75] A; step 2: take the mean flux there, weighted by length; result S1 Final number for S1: 105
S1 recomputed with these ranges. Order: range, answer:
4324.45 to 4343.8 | 143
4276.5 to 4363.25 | 116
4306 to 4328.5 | 96.2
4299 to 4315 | 77.2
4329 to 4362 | 154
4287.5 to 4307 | 85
